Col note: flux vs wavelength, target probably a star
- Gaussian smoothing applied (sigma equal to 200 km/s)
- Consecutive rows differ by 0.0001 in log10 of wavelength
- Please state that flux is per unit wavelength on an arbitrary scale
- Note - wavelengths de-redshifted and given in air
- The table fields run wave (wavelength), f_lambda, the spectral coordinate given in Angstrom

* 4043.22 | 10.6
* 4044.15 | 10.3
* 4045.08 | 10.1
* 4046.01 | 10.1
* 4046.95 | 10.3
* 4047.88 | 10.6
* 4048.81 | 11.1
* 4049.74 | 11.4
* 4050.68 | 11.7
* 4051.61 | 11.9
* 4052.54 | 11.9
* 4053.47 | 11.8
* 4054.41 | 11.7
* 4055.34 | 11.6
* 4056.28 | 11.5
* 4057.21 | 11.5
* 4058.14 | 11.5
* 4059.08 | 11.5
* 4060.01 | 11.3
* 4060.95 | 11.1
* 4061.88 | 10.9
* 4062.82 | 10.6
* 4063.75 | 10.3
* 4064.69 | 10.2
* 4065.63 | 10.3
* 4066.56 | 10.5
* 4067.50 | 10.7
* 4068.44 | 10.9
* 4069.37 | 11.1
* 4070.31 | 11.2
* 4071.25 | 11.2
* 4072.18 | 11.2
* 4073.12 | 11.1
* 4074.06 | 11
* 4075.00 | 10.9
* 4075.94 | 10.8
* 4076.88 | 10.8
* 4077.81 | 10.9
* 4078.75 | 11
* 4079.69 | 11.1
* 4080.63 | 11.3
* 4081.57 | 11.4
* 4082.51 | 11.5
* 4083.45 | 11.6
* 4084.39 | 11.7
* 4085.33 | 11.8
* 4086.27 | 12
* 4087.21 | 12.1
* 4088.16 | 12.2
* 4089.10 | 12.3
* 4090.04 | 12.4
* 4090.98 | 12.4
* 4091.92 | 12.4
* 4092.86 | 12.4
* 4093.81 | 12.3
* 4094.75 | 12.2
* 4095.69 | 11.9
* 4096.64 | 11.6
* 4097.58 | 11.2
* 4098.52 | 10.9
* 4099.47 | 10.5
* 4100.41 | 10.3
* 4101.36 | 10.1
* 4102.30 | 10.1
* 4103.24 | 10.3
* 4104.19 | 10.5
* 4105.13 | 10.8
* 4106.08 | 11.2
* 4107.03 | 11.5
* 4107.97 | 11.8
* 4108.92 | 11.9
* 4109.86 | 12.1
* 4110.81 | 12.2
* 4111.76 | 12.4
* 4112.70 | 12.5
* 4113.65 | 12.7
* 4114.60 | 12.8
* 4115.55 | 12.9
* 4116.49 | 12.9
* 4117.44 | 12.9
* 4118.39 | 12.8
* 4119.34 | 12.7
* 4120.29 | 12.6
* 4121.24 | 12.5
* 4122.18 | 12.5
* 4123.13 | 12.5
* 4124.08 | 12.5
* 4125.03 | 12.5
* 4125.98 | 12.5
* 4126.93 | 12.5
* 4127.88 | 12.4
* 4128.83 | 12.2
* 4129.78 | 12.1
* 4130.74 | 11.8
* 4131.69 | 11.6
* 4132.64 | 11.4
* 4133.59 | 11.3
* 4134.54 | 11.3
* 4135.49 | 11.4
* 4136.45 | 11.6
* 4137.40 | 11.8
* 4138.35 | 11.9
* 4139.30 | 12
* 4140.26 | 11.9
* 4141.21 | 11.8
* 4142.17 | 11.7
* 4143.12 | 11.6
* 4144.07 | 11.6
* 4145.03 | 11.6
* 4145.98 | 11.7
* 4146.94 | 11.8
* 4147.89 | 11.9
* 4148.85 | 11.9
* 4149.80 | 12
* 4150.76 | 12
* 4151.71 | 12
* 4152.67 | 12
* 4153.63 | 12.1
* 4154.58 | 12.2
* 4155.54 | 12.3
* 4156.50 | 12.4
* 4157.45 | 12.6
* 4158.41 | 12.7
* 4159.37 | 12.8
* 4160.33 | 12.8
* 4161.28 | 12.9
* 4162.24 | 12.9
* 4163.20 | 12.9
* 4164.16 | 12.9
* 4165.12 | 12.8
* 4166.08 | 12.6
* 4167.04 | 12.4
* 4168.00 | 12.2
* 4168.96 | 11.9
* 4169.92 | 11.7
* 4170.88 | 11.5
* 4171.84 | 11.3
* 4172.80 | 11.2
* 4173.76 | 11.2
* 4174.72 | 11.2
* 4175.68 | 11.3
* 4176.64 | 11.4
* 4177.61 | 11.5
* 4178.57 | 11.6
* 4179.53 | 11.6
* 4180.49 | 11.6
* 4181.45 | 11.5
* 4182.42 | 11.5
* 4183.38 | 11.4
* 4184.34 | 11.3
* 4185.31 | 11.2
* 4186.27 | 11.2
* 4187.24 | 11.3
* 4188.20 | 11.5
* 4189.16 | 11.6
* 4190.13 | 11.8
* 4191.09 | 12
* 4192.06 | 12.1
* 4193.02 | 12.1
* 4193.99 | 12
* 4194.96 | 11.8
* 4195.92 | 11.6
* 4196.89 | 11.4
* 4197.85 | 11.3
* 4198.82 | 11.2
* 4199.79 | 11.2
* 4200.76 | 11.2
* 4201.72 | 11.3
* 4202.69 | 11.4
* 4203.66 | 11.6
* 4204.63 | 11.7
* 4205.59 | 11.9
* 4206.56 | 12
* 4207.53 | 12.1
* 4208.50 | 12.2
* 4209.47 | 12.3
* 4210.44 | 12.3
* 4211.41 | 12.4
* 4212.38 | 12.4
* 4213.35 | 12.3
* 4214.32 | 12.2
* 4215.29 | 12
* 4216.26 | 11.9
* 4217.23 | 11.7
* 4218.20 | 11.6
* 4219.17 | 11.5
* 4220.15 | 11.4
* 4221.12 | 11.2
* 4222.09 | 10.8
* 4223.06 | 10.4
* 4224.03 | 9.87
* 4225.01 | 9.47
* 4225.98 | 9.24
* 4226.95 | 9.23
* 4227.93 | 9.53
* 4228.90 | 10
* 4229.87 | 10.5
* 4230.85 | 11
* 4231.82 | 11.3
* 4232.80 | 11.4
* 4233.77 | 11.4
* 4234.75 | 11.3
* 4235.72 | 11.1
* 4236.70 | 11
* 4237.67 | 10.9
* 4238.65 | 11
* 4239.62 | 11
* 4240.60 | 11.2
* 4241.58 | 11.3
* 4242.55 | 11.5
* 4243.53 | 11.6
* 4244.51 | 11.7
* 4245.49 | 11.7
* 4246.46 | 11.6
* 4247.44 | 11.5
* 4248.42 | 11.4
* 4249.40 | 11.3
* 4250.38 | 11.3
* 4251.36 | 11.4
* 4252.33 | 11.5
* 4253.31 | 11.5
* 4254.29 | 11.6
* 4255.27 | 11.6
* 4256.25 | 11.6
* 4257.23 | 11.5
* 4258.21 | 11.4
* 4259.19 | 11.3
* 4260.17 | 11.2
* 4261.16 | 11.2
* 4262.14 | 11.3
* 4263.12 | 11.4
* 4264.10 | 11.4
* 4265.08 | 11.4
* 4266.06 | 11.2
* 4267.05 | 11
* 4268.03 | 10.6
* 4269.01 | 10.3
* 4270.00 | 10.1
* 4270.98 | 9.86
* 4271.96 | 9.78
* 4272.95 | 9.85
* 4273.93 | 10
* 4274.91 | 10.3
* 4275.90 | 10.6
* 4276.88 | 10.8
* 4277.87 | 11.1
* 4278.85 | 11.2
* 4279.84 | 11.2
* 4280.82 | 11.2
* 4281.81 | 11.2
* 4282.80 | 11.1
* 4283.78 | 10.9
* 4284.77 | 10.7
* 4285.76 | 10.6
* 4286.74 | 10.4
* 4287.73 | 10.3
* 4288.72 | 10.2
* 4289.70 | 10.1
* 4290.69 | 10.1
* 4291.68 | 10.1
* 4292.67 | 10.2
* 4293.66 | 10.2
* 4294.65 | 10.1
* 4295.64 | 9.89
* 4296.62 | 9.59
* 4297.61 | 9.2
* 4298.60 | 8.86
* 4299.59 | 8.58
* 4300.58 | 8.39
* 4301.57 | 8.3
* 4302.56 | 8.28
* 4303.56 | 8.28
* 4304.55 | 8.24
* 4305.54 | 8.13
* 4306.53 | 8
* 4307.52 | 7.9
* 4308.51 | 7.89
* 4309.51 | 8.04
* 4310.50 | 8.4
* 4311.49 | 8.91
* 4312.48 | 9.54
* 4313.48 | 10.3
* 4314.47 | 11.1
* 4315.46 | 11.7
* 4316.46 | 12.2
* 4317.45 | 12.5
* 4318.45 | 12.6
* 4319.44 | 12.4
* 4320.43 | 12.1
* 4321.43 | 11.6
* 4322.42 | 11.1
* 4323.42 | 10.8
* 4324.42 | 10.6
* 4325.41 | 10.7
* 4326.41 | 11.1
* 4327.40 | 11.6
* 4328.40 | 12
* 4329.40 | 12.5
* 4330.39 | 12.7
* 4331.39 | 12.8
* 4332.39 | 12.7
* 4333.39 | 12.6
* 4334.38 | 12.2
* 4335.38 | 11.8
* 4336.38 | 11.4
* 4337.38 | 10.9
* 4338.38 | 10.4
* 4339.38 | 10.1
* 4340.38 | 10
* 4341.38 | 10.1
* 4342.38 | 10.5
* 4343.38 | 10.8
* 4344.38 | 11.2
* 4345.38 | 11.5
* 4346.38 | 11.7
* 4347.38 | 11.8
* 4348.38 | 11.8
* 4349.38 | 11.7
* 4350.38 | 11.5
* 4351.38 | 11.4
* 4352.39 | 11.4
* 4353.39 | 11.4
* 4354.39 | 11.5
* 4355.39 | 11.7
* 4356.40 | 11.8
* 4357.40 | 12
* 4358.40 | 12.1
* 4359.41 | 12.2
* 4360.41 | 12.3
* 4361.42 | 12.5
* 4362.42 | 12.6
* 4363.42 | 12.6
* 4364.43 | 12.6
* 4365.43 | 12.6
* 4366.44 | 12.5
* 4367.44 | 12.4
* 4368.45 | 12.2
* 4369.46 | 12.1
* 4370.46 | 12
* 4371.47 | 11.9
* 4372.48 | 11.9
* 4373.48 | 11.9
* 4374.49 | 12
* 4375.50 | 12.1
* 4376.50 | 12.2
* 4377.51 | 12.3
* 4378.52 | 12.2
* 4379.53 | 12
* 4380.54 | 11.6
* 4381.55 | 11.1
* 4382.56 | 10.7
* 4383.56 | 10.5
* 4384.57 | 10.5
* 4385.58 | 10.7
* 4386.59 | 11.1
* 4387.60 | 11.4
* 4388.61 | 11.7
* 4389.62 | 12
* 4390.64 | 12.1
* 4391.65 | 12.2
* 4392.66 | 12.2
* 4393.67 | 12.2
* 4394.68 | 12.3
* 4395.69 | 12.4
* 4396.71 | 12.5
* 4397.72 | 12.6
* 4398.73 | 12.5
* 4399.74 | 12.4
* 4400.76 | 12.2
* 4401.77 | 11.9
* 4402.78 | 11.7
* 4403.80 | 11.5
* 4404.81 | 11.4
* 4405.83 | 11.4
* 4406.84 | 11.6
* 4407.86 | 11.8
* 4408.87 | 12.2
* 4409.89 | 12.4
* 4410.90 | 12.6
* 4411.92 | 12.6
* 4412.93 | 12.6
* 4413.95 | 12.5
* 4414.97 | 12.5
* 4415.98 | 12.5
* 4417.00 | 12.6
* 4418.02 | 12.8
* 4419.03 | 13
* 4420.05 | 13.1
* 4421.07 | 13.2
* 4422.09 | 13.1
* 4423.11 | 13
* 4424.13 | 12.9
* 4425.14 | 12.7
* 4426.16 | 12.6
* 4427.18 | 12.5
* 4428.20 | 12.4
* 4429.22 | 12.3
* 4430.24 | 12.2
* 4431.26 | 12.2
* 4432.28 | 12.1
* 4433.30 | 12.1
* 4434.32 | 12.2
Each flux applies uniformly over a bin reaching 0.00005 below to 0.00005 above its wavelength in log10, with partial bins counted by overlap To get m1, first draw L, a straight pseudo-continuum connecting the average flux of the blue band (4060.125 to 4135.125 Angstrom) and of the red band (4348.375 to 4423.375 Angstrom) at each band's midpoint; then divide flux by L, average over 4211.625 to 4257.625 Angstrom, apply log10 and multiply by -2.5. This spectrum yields 0.06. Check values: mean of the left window 11.6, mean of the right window 12.1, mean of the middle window 11.2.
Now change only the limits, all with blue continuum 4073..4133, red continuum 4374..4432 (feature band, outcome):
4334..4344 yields 0.12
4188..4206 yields 0.03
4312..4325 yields 0.06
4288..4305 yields 0.27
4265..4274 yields 0.16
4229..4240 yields 0.08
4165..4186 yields 0.02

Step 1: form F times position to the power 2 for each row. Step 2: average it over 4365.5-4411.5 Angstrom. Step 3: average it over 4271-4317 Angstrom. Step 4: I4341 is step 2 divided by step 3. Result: 1.26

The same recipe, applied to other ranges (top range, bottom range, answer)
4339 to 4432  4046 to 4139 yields 1.19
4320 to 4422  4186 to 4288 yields 1.13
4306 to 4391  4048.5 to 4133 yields 1.11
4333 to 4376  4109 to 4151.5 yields 1.07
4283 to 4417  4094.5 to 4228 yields 1.05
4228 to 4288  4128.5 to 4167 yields 0.96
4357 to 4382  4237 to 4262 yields 1.13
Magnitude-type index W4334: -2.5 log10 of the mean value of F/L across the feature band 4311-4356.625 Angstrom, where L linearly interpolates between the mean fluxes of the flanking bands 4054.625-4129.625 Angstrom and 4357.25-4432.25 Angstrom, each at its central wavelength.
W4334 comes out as 0.06 mag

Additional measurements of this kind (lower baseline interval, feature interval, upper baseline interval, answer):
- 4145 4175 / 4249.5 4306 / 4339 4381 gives 0.148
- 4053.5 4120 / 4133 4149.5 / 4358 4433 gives -0.008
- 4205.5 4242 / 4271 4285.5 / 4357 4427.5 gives 0.082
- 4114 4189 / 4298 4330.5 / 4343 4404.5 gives 0.176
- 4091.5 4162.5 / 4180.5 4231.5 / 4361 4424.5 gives 0.059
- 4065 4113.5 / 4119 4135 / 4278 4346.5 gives -0.086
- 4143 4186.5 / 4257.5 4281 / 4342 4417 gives 0.105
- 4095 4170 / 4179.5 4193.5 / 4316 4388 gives 0.031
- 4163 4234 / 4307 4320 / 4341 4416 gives 0.144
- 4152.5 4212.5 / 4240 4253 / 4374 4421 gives 0.043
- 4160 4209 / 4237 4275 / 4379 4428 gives 0.071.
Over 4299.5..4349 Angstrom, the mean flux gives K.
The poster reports 10.6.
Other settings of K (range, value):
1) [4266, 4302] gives 10.2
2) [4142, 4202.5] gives 11.8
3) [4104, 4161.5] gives 12.1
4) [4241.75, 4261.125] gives 11.5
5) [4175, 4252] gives 11.4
